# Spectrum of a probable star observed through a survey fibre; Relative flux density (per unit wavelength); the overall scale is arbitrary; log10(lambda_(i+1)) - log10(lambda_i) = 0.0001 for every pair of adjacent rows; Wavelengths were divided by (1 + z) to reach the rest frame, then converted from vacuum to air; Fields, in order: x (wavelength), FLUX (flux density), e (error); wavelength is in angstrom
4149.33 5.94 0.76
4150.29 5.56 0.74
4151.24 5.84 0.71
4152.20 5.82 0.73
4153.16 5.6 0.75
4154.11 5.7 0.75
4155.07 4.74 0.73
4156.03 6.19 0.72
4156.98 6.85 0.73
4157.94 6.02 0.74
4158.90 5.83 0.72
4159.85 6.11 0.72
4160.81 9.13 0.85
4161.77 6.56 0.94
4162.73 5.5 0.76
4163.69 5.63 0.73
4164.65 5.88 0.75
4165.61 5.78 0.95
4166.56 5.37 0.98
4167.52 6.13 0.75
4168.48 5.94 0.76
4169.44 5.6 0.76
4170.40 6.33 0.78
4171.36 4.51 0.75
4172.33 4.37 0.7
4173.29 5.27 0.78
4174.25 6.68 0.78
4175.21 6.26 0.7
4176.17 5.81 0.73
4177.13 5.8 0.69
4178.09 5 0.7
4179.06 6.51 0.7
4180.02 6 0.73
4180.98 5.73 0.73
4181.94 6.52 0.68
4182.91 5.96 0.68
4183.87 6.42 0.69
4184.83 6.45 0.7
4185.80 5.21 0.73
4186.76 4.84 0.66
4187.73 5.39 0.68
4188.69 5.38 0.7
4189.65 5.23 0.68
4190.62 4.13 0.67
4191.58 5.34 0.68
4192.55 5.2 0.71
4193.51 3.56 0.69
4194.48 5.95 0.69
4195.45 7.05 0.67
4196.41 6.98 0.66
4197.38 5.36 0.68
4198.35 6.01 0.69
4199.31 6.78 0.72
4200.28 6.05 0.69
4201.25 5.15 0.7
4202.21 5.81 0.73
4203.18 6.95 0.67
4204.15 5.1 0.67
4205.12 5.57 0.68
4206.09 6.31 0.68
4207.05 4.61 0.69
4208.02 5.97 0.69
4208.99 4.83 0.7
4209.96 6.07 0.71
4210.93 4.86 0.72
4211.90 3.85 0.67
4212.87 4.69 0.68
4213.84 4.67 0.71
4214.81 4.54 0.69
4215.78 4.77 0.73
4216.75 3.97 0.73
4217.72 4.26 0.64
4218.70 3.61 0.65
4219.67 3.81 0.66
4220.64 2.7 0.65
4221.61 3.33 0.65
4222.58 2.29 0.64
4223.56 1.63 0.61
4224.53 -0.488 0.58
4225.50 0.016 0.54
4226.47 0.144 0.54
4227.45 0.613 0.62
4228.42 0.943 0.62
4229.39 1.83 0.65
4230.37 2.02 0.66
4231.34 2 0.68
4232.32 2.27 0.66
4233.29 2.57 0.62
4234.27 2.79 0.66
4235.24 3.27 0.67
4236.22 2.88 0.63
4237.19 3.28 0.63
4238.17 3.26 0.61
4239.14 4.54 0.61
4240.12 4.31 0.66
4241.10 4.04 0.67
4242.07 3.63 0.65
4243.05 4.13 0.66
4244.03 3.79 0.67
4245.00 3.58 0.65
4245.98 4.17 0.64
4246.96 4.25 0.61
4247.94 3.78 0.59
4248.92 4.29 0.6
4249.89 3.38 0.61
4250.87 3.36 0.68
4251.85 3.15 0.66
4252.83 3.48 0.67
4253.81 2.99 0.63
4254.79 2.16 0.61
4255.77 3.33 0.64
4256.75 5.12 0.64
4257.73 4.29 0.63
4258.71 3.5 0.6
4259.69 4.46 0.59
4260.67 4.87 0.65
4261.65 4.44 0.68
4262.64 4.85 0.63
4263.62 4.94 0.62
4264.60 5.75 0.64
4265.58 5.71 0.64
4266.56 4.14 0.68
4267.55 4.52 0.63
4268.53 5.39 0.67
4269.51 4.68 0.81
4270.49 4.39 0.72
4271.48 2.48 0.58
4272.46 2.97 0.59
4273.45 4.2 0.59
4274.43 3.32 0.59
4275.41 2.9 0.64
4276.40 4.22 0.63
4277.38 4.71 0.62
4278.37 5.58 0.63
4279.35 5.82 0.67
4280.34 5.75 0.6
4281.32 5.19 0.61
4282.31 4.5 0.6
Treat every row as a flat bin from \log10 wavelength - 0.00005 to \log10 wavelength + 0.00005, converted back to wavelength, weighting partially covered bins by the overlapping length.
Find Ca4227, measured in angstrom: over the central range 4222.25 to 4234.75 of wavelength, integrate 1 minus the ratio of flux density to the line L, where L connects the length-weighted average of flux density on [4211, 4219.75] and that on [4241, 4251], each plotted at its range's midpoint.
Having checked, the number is 8.1 angstrom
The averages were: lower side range 4.29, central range 1.42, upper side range 3.87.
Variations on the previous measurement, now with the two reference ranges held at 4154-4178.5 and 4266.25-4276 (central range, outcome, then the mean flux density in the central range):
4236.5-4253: 2.3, 3.78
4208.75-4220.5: 1.3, 4.43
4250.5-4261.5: 1.2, 3.73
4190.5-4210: -1.6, 5.68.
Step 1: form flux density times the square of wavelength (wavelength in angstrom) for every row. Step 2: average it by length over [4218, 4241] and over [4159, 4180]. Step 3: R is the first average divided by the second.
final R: 0.41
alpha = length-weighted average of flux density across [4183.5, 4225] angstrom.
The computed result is 4.88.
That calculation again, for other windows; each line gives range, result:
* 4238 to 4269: 4.12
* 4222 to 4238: 1.79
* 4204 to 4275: 3.68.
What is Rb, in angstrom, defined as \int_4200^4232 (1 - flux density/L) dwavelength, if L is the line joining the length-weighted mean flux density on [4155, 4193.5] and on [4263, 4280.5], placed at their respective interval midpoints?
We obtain 9.7 angstrom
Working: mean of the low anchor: 5.77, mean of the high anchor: 4.51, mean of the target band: 3.68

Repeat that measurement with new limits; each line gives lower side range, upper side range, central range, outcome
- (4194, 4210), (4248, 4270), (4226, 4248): 8.5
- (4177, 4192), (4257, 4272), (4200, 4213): -0.2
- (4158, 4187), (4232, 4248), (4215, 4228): 5.7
